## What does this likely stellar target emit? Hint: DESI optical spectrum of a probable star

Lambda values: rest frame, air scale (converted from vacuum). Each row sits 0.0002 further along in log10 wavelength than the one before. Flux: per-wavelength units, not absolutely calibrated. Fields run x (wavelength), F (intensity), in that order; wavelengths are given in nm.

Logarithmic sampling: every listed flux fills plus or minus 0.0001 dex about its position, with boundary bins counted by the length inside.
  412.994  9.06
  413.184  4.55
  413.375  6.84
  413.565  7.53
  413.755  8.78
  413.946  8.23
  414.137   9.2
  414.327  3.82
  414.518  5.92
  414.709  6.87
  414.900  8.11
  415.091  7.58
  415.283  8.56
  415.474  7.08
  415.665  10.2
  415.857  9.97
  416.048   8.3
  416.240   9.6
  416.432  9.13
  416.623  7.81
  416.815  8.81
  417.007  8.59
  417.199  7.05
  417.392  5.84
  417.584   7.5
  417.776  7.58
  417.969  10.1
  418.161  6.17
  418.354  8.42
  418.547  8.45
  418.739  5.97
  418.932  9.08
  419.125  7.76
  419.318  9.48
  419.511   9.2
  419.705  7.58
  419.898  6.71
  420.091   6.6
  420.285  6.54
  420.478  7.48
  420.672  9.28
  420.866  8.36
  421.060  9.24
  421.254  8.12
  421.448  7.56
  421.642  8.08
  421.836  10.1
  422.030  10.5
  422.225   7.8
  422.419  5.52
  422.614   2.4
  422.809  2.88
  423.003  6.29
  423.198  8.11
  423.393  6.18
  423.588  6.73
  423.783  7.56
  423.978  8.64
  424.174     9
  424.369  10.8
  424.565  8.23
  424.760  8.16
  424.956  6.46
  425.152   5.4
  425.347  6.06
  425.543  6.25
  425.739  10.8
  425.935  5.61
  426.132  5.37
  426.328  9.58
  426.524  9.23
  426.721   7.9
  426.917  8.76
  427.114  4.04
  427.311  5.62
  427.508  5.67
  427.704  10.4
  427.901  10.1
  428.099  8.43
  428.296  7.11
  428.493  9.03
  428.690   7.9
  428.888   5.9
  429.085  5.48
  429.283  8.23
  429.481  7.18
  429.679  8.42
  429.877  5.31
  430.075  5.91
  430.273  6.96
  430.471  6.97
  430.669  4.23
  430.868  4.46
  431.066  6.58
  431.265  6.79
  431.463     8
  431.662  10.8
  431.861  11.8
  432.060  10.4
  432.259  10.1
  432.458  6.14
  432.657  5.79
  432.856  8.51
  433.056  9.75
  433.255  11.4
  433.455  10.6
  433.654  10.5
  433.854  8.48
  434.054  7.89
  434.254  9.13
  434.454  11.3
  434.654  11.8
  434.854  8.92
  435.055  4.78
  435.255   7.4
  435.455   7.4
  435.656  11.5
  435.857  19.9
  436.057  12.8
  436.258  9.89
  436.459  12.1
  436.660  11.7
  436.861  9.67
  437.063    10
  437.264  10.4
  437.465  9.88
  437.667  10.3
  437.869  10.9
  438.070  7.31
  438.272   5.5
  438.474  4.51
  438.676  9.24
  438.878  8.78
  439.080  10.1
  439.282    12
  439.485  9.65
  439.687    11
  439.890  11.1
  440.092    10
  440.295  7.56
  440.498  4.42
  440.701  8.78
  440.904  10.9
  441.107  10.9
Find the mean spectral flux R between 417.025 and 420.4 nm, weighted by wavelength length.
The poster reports 7.67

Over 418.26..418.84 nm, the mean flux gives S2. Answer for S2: 7.63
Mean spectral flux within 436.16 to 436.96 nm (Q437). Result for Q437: 10.8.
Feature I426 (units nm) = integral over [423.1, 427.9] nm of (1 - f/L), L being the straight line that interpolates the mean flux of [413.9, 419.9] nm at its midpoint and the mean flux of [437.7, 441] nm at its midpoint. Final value 0.432 nm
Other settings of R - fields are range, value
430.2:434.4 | 8.39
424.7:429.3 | 7.37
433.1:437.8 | 10.3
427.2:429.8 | 7.61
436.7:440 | 9.44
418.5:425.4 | 7.57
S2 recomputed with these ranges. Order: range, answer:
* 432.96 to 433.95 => 10.2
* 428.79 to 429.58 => 6.7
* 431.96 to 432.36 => 10.2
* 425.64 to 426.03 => 8.22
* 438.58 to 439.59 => 9.96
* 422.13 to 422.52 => 6.62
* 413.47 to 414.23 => 8.43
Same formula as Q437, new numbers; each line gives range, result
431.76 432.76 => 8.85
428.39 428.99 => 7.6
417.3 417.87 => 6.99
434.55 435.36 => 8.24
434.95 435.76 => 7.82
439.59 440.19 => 10.7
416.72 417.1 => 8.7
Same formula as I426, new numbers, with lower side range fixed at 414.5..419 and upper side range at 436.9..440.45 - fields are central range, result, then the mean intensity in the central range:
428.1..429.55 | 0.23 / 7.34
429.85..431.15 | 0.44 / 5.79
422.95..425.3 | 0.23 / 7.62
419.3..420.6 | 0.10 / 7.58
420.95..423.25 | 0.31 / 7.2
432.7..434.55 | -0.13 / 9.6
